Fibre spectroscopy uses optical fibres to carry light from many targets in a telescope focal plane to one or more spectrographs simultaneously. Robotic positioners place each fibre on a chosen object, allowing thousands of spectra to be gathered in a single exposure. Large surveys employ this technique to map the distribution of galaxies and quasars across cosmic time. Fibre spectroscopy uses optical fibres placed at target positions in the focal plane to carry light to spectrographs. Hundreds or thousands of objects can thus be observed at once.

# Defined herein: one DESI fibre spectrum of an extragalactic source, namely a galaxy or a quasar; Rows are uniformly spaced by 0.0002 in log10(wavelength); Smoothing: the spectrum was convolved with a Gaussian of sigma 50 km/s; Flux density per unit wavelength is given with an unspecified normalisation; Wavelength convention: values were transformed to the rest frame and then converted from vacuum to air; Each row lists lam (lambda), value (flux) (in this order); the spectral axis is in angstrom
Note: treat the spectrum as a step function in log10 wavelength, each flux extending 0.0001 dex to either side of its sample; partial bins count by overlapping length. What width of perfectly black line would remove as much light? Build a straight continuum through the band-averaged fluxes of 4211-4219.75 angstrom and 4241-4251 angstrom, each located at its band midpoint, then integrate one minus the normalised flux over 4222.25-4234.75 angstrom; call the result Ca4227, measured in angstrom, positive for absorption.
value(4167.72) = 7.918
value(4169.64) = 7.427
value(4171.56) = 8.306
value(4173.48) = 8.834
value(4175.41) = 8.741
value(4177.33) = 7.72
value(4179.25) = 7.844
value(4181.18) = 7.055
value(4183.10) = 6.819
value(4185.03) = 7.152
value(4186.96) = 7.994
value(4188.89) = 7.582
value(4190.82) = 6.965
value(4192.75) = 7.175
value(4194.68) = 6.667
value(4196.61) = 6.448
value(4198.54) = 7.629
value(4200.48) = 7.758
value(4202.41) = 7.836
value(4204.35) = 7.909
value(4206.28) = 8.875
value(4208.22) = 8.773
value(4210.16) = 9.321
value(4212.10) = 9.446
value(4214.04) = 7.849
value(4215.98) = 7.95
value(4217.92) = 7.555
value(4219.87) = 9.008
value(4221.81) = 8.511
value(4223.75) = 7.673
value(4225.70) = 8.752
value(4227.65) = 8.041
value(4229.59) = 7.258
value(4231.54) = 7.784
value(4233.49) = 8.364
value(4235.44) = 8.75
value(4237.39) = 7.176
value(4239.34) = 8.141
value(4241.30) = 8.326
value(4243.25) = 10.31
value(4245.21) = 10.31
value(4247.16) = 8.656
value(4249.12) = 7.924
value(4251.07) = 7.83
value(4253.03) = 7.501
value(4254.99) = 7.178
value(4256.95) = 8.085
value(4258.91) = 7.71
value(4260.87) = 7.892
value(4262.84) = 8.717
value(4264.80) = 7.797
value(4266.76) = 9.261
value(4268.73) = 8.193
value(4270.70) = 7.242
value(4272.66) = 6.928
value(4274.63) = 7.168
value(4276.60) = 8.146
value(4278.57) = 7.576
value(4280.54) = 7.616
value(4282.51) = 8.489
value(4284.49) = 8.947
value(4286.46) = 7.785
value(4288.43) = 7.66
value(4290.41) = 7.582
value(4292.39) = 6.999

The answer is 0.86 angstrom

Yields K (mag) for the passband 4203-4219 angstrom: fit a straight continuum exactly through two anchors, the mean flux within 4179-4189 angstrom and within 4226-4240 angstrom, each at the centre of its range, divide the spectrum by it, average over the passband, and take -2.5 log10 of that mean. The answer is -0.10 mag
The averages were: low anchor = 7.36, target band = 8.44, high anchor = 7.97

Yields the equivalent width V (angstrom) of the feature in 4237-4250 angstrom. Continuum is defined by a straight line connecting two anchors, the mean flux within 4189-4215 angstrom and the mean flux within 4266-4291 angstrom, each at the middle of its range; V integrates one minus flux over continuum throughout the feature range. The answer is -1.5 angstrom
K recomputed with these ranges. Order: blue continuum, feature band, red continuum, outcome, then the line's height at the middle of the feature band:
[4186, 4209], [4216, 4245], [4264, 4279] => -0.081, 7.7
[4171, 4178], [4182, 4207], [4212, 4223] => 0.128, 8.37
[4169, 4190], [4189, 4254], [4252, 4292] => -0.044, 7.81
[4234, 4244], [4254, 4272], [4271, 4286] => 0.012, 8.08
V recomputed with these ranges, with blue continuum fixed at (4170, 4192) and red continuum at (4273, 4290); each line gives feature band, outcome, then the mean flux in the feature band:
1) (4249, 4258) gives 0.2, 7.69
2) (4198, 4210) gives -0.7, 8.23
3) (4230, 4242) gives -0.4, 8.04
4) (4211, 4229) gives -1.2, 8.3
